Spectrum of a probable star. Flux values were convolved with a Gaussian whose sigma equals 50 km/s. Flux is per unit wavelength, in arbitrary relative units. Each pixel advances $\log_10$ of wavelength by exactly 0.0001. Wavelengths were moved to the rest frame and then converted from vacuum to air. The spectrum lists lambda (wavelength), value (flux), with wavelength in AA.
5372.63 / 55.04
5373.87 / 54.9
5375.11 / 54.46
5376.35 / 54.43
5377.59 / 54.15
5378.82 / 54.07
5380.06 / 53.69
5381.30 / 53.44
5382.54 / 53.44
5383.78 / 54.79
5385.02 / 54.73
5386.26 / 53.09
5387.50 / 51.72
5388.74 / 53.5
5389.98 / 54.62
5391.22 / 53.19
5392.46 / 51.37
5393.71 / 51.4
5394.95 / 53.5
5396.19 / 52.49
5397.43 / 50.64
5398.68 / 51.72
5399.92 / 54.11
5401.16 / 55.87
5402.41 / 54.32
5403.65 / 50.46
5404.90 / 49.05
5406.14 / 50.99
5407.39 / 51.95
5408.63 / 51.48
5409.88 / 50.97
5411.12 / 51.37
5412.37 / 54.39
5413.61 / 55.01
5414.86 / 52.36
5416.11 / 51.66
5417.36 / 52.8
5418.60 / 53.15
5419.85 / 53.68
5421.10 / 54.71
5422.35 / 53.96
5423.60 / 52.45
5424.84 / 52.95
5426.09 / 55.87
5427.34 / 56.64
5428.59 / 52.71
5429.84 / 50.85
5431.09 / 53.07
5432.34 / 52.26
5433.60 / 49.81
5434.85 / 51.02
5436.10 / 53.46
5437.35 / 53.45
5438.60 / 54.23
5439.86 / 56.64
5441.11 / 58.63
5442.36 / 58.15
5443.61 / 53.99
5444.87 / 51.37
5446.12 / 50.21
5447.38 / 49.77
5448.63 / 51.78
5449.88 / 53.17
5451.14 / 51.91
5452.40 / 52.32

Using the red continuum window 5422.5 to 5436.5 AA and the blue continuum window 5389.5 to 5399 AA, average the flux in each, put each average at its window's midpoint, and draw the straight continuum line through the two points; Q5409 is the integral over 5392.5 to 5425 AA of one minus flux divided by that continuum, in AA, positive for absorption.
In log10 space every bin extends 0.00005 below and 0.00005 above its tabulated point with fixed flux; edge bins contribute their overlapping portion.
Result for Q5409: 0.0 AA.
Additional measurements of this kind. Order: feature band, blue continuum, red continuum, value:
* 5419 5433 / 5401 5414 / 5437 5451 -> -0.2 AA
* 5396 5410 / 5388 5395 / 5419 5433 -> 0.3 AA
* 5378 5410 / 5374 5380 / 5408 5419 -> 0.4 AA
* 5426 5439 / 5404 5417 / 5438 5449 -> 0.1 AA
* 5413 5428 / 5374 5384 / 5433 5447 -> 0.0 AA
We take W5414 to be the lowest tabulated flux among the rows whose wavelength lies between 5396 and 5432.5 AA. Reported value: 49.05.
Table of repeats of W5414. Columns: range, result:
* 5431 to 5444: 49.81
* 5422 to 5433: 50.85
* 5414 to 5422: 51.66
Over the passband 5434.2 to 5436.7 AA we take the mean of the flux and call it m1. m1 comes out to 52.3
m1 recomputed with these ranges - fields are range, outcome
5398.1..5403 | 54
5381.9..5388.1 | 53.6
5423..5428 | 54.6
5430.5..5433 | 52.5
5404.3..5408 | 50.7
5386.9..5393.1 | 52.8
